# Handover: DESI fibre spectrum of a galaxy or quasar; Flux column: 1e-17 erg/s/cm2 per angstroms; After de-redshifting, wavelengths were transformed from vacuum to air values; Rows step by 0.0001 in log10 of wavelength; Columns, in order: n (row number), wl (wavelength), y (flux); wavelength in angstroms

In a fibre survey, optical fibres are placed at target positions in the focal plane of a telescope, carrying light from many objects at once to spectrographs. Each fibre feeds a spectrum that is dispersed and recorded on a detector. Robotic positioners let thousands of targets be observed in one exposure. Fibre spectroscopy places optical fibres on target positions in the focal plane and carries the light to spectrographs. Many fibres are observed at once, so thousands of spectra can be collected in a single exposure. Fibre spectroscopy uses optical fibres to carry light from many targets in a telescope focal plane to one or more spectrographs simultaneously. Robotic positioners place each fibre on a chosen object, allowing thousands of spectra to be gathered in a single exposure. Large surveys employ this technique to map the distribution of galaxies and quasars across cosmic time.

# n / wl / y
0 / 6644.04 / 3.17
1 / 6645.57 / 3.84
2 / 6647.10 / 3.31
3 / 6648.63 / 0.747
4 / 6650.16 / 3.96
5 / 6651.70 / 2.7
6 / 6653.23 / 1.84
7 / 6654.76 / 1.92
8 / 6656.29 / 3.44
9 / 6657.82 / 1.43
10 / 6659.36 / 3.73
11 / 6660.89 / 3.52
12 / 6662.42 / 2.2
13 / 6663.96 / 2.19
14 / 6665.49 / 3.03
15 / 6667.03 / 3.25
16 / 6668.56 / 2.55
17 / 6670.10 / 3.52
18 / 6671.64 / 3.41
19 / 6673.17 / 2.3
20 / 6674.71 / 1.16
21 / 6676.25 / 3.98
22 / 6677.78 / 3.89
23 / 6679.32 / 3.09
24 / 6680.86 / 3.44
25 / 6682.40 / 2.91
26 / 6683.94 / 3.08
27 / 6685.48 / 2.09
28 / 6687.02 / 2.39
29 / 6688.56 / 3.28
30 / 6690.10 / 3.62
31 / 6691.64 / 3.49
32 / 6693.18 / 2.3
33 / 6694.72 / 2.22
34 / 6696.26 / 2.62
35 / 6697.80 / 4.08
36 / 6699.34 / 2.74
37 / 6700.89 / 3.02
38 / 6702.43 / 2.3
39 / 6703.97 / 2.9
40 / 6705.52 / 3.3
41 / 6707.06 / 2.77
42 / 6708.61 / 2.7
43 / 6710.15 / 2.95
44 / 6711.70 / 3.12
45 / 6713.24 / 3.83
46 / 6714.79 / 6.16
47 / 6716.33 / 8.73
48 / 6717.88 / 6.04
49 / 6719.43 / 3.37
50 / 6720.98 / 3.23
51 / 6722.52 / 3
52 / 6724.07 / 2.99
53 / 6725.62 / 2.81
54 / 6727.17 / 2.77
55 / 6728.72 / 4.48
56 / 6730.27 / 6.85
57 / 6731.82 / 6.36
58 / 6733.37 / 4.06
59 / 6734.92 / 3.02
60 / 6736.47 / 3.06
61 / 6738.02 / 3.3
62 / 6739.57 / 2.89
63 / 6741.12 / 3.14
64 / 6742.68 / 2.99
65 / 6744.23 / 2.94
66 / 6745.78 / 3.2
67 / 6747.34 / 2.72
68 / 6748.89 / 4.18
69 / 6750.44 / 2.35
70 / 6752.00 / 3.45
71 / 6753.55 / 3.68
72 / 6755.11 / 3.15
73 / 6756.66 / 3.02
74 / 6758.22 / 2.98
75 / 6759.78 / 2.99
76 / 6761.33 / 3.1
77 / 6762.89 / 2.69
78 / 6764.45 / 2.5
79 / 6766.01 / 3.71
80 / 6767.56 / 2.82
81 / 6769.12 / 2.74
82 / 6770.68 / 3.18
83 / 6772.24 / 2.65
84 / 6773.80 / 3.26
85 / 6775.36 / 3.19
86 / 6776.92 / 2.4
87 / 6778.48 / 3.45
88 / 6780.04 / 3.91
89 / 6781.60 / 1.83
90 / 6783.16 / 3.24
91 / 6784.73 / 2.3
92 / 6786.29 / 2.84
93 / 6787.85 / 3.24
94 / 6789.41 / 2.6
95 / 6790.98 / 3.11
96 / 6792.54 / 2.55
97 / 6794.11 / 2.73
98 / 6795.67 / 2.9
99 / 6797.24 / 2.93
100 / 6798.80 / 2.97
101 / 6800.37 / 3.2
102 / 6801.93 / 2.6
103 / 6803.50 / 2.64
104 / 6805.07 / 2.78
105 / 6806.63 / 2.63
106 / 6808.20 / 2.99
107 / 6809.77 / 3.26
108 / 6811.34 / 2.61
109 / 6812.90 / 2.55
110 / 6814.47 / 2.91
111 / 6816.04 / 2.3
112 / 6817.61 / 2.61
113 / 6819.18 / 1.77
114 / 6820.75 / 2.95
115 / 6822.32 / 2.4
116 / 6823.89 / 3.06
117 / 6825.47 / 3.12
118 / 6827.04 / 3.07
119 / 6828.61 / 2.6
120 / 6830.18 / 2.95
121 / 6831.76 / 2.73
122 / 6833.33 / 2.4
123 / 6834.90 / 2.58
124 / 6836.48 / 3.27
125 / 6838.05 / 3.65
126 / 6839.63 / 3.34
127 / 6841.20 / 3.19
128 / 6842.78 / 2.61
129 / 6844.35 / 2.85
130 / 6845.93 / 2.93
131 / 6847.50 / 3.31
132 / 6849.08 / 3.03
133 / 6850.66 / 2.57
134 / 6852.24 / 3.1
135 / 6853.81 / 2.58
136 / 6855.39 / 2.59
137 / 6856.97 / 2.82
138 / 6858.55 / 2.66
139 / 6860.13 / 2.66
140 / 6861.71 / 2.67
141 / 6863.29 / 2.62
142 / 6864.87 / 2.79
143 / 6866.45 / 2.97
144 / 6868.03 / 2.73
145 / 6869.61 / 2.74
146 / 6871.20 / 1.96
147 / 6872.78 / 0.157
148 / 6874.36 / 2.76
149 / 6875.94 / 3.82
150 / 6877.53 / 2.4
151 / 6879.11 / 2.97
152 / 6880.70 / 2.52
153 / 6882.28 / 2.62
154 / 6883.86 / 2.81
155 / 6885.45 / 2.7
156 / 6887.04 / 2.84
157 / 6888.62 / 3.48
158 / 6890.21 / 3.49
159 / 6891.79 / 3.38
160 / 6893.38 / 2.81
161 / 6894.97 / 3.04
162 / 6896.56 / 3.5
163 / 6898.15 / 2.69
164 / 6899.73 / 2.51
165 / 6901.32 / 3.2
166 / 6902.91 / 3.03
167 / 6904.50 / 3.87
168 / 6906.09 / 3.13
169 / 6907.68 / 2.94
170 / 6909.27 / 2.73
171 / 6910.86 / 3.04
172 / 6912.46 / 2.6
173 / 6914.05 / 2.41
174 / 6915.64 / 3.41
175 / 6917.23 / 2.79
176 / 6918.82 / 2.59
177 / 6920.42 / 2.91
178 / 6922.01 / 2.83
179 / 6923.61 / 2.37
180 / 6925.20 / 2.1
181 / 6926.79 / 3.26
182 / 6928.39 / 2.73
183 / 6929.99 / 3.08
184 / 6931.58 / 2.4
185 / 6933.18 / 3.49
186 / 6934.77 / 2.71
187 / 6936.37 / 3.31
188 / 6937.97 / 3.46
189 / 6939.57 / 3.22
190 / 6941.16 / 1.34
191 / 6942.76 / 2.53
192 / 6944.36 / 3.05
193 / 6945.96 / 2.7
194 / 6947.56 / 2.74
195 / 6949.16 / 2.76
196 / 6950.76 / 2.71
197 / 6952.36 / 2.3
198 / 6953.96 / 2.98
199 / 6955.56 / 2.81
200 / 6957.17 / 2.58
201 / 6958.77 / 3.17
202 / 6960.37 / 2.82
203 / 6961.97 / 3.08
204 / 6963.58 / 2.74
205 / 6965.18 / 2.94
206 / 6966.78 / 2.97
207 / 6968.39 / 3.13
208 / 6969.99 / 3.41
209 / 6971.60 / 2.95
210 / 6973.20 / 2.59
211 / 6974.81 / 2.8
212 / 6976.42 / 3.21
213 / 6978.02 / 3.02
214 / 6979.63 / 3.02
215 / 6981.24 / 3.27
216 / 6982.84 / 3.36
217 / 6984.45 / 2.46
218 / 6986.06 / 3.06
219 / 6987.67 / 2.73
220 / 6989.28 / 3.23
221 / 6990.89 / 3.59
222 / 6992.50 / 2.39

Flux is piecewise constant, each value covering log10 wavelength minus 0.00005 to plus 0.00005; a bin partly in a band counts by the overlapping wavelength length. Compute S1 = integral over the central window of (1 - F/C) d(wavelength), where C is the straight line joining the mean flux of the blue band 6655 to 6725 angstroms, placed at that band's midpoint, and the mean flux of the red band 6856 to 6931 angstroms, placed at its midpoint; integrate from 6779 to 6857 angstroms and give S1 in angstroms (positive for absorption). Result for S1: 3.3 angstroms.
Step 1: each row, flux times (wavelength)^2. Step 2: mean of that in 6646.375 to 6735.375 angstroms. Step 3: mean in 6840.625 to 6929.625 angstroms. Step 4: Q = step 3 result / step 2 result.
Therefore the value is 0.91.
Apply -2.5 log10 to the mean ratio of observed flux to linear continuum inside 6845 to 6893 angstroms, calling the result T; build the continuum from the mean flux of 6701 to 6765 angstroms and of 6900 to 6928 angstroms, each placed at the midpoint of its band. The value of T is 0.110 mag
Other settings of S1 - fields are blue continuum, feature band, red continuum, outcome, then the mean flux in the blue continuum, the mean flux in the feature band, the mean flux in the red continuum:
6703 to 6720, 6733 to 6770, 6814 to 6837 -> 5.5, 4.16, 3.1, 2.7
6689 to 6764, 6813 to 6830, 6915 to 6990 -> 2.9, 3.49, 2.68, 2.87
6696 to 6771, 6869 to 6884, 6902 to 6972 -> 2.9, 3.5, 2.46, 2.87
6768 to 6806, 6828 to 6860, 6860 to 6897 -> -0.9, 2.88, 2.88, 2.76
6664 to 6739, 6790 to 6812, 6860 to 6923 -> 1.9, 3.44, 2.85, 2.83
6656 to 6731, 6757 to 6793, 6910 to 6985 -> 2.7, 3.31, 2.93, 2.86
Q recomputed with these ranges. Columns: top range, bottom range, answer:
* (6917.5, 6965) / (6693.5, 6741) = 0.80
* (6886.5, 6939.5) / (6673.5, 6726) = 0.95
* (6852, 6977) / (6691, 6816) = 0.92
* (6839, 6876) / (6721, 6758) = 0.80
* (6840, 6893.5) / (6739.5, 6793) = 0.95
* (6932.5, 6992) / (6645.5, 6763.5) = 0.97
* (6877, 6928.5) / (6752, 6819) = 1.04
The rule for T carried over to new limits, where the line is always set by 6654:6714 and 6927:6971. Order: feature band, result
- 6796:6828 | 0.05 mag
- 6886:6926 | -0.03 mag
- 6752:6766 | -0.06 mag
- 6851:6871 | 0.06 mag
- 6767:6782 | -0.03 mag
